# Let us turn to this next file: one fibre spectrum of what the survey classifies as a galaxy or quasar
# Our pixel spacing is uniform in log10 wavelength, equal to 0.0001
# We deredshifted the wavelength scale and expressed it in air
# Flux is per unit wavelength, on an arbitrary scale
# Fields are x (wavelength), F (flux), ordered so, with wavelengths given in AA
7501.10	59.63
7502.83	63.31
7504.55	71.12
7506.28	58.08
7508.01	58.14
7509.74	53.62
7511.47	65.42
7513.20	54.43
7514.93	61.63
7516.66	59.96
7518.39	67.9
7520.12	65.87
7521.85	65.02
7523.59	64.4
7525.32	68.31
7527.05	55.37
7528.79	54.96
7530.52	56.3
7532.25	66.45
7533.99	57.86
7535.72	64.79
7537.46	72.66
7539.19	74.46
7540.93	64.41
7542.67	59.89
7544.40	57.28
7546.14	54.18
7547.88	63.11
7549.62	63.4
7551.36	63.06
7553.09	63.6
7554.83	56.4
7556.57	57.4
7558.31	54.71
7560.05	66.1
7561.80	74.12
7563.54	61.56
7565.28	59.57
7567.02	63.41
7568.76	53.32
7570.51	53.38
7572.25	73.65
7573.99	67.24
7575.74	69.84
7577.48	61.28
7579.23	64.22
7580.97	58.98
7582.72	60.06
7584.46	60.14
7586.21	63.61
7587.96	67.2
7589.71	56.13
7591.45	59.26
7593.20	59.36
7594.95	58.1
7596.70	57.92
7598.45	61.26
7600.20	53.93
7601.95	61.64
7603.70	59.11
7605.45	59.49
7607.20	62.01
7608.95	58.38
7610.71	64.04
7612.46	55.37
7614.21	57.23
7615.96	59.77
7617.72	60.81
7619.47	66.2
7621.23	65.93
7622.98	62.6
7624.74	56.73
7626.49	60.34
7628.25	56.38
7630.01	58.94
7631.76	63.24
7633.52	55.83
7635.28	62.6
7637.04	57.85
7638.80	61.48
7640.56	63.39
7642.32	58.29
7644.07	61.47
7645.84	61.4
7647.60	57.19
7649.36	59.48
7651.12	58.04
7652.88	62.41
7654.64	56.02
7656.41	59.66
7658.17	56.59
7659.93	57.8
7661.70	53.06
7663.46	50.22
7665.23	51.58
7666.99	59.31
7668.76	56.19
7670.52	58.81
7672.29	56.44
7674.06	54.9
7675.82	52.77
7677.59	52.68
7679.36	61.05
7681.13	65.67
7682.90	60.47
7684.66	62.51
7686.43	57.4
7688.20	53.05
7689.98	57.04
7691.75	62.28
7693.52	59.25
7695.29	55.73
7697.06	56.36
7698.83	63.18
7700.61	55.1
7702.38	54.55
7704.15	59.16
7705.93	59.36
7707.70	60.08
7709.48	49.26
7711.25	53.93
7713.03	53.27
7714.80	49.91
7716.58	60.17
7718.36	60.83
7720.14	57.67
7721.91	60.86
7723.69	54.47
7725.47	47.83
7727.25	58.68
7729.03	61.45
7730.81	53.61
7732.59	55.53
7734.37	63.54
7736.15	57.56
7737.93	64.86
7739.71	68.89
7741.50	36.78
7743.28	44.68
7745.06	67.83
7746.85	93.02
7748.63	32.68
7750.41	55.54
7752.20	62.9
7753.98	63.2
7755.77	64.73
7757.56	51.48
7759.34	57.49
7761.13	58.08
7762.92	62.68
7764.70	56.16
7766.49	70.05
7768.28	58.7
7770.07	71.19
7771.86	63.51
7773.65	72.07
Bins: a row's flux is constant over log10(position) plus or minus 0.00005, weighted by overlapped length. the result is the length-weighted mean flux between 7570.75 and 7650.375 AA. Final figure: 60.8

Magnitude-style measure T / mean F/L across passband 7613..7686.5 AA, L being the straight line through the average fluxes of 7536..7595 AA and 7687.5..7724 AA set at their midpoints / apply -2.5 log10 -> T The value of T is 0.01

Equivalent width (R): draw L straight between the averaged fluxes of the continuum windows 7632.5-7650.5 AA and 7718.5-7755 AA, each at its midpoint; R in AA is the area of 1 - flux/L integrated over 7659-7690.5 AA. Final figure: 1.4 AA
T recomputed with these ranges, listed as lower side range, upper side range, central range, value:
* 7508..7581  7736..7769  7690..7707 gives 0.03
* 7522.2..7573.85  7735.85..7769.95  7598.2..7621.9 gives 0.02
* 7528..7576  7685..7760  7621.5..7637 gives 0.01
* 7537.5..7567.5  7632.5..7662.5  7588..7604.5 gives 0.03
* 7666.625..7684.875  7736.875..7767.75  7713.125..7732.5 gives 0.05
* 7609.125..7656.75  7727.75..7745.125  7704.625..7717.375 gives 0.05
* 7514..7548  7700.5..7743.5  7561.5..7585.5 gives -0.02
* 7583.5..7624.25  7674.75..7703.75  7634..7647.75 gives -0.02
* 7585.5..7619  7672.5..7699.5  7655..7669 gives 0.06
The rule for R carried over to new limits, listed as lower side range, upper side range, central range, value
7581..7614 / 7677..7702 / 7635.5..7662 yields 0.0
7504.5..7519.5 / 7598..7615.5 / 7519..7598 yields -2.8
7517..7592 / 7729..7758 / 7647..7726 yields 3.8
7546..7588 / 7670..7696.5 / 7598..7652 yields 0.1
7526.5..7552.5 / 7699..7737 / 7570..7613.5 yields -0.5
